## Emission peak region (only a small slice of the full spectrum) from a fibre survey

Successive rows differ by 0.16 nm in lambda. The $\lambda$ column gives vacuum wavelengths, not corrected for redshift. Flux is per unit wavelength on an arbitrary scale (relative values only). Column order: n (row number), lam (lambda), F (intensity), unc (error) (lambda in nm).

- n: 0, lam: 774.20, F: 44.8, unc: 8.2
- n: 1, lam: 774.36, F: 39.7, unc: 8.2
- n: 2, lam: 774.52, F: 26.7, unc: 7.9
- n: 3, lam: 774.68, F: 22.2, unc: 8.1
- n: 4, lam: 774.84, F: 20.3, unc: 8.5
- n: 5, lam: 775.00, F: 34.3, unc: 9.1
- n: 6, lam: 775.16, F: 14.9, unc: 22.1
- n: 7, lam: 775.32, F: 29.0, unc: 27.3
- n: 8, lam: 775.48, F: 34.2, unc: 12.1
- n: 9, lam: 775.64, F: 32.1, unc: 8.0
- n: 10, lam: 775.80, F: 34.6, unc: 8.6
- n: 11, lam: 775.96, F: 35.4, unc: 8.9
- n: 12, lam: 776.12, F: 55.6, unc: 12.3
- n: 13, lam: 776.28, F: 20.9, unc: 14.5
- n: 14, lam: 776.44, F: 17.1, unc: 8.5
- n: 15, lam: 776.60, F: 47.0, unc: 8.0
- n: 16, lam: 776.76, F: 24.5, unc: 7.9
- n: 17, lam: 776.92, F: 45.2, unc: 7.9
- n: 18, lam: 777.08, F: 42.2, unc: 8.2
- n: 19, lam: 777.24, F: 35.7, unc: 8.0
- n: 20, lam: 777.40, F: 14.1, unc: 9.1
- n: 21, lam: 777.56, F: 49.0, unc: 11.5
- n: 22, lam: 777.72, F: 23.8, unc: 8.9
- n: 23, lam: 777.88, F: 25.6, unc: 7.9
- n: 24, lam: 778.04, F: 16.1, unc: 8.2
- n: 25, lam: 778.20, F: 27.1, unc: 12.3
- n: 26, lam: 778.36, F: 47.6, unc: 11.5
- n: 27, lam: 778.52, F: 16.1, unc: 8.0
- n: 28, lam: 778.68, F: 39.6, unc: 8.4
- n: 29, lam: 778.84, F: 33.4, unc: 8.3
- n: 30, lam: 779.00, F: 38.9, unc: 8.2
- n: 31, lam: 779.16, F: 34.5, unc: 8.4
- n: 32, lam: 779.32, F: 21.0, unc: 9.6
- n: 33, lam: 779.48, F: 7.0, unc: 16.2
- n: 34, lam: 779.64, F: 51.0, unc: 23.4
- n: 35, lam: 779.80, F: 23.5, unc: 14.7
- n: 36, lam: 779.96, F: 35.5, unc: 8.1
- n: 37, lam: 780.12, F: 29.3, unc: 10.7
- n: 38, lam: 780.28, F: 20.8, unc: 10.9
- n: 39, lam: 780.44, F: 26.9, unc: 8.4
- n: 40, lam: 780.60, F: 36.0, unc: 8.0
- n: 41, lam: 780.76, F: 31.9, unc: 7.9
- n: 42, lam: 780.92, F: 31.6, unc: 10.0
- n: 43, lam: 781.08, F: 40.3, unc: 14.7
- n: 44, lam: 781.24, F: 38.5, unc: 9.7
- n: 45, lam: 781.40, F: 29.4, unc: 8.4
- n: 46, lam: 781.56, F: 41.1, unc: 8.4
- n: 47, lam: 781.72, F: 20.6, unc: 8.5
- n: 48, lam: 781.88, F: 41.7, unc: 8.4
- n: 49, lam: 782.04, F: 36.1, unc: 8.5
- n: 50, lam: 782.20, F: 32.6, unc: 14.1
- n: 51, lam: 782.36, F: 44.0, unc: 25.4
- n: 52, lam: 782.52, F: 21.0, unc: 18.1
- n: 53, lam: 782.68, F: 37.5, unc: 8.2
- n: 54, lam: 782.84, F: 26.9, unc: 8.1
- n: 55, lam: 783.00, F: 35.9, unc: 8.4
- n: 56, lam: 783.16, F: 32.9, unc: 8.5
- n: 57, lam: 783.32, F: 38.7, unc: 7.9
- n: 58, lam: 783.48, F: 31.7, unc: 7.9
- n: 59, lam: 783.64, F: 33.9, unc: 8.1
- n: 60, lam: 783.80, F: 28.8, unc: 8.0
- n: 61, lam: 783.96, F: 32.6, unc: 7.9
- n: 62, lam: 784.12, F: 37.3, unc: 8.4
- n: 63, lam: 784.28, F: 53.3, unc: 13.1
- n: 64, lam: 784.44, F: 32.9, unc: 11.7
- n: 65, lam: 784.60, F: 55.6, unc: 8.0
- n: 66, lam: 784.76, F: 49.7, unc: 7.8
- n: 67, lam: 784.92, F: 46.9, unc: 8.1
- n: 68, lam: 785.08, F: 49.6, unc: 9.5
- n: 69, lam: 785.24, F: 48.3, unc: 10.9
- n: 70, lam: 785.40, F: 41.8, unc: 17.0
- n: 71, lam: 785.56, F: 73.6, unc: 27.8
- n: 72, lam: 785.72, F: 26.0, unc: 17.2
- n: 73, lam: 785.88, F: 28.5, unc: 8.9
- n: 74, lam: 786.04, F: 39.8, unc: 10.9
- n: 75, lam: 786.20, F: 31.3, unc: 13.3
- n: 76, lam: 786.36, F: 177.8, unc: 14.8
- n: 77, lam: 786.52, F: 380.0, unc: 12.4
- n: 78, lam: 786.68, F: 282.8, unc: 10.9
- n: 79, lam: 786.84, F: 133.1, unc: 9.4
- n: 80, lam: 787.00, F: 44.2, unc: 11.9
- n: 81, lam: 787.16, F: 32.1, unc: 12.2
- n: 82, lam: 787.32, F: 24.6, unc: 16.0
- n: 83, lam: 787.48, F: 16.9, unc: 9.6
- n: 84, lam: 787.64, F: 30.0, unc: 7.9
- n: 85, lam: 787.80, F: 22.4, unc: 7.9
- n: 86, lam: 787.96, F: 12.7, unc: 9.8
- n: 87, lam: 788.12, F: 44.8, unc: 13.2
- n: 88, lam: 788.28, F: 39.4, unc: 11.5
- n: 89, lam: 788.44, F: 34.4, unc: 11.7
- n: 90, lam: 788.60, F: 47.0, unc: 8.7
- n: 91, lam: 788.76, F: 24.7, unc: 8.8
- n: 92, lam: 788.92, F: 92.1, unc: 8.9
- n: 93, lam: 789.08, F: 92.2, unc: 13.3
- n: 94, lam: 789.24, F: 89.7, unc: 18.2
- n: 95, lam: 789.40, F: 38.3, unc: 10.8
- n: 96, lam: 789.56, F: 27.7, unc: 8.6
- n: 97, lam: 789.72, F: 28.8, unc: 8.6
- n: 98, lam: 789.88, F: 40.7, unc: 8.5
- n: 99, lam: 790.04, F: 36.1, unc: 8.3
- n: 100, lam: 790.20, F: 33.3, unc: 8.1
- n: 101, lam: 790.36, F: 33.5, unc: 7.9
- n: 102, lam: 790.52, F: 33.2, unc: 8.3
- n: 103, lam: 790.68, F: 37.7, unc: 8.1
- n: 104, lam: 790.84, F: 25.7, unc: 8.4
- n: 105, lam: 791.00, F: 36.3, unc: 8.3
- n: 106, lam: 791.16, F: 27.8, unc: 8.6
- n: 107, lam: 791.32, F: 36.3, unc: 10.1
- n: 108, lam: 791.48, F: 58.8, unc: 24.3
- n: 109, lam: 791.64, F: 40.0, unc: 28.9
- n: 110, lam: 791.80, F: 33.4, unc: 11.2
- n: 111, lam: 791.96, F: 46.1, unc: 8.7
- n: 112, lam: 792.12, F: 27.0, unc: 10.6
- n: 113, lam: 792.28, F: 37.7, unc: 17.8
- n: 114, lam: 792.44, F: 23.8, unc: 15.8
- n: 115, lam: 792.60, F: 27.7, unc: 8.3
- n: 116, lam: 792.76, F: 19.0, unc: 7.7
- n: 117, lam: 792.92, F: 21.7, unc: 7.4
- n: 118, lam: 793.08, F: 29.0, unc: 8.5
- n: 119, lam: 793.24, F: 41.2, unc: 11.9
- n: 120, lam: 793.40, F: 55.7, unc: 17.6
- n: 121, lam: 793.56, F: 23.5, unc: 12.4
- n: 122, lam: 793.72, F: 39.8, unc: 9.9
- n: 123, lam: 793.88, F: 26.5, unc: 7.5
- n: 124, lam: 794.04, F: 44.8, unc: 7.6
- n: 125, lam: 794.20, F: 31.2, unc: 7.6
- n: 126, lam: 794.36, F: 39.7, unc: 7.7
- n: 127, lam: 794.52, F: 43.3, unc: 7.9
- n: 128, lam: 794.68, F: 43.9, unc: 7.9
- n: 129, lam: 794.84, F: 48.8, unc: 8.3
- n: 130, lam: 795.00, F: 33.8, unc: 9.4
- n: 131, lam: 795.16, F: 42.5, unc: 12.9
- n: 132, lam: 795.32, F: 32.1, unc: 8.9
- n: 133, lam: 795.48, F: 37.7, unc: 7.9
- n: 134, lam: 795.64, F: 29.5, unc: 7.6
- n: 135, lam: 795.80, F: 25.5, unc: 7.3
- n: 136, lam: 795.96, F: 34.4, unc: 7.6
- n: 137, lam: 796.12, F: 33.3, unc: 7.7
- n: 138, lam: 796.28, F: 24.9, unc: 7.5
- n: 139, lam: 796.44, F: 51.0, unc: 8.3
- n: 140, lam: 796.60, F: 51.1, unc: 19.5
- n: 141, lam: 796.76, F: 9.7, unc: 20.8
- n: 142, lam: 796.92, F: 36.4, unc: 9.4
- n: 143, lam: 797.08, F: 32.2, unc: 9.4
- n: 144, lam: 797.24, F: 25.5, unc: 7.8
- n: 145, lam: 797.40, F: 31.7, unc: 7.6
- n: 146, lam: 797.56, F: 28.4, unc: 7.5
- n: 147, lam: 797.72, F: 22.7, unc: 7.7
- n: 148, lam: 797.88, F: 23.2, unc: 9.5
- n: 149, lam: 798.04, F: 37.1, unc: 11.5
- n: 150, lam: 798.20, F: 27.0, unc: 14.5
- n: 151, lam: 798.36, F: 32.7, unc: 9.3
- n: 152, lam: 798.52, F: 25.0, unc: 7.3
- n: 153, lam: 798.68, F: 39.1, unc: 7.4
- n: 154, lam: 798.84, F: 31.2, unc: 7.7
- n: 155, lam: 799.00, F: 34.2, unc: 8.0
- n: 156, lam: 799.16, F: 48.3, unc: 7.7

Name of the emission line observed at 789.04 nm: [N II]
